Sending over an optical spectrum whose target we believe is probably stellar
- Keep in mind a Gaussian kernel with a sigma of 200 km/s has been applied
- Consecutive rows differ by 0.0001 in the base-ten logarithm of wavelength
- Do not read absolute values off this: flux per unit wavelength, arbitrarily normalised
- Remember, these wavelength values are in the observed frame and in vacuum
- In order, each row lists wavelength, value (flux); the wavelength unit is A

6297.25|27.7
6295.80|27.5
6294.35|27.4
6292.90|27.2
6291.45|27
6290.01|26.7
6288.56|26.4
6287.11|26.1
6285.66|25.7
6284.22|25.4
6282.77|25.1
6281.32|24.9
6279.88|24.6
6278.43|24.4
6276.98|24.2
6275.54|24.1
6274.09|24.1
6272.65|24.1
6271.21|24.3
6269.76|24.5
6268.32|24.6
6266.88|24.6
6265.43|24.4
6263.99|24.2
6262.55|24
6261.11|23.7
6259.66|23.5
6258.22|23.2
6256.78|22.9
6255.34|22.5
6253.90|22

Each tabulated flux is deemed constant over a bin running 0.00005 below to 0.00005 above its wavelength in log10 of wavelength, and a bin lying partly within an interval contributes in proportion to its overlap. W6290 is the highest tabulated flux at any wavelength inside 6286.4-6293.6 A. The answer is 27.2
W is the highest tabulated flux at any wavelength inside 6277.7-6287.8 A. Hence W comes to 26.1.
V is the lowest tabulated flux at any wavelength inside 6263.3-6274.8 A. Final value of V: 24.1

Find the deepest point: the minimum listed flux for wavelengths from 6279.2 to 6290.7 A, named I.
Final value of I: 24.6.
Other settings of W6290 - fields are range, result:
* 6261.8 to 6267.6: 24.6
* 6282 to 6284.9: 25.4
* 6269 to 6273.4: 24.5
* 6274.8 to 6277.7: 24.2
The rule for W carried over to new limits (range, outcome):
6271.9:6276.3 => 24.1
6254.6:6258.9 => 23.2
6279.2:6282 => 24.9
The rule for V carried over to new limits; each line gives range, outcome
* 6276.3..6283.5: 24.2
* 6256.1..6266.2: 22.9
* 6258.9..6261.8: 23.5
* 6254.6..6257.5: 22.5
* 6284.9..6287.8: 25.7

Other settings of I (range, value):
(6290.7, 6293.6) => 27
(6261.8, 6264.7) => 24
